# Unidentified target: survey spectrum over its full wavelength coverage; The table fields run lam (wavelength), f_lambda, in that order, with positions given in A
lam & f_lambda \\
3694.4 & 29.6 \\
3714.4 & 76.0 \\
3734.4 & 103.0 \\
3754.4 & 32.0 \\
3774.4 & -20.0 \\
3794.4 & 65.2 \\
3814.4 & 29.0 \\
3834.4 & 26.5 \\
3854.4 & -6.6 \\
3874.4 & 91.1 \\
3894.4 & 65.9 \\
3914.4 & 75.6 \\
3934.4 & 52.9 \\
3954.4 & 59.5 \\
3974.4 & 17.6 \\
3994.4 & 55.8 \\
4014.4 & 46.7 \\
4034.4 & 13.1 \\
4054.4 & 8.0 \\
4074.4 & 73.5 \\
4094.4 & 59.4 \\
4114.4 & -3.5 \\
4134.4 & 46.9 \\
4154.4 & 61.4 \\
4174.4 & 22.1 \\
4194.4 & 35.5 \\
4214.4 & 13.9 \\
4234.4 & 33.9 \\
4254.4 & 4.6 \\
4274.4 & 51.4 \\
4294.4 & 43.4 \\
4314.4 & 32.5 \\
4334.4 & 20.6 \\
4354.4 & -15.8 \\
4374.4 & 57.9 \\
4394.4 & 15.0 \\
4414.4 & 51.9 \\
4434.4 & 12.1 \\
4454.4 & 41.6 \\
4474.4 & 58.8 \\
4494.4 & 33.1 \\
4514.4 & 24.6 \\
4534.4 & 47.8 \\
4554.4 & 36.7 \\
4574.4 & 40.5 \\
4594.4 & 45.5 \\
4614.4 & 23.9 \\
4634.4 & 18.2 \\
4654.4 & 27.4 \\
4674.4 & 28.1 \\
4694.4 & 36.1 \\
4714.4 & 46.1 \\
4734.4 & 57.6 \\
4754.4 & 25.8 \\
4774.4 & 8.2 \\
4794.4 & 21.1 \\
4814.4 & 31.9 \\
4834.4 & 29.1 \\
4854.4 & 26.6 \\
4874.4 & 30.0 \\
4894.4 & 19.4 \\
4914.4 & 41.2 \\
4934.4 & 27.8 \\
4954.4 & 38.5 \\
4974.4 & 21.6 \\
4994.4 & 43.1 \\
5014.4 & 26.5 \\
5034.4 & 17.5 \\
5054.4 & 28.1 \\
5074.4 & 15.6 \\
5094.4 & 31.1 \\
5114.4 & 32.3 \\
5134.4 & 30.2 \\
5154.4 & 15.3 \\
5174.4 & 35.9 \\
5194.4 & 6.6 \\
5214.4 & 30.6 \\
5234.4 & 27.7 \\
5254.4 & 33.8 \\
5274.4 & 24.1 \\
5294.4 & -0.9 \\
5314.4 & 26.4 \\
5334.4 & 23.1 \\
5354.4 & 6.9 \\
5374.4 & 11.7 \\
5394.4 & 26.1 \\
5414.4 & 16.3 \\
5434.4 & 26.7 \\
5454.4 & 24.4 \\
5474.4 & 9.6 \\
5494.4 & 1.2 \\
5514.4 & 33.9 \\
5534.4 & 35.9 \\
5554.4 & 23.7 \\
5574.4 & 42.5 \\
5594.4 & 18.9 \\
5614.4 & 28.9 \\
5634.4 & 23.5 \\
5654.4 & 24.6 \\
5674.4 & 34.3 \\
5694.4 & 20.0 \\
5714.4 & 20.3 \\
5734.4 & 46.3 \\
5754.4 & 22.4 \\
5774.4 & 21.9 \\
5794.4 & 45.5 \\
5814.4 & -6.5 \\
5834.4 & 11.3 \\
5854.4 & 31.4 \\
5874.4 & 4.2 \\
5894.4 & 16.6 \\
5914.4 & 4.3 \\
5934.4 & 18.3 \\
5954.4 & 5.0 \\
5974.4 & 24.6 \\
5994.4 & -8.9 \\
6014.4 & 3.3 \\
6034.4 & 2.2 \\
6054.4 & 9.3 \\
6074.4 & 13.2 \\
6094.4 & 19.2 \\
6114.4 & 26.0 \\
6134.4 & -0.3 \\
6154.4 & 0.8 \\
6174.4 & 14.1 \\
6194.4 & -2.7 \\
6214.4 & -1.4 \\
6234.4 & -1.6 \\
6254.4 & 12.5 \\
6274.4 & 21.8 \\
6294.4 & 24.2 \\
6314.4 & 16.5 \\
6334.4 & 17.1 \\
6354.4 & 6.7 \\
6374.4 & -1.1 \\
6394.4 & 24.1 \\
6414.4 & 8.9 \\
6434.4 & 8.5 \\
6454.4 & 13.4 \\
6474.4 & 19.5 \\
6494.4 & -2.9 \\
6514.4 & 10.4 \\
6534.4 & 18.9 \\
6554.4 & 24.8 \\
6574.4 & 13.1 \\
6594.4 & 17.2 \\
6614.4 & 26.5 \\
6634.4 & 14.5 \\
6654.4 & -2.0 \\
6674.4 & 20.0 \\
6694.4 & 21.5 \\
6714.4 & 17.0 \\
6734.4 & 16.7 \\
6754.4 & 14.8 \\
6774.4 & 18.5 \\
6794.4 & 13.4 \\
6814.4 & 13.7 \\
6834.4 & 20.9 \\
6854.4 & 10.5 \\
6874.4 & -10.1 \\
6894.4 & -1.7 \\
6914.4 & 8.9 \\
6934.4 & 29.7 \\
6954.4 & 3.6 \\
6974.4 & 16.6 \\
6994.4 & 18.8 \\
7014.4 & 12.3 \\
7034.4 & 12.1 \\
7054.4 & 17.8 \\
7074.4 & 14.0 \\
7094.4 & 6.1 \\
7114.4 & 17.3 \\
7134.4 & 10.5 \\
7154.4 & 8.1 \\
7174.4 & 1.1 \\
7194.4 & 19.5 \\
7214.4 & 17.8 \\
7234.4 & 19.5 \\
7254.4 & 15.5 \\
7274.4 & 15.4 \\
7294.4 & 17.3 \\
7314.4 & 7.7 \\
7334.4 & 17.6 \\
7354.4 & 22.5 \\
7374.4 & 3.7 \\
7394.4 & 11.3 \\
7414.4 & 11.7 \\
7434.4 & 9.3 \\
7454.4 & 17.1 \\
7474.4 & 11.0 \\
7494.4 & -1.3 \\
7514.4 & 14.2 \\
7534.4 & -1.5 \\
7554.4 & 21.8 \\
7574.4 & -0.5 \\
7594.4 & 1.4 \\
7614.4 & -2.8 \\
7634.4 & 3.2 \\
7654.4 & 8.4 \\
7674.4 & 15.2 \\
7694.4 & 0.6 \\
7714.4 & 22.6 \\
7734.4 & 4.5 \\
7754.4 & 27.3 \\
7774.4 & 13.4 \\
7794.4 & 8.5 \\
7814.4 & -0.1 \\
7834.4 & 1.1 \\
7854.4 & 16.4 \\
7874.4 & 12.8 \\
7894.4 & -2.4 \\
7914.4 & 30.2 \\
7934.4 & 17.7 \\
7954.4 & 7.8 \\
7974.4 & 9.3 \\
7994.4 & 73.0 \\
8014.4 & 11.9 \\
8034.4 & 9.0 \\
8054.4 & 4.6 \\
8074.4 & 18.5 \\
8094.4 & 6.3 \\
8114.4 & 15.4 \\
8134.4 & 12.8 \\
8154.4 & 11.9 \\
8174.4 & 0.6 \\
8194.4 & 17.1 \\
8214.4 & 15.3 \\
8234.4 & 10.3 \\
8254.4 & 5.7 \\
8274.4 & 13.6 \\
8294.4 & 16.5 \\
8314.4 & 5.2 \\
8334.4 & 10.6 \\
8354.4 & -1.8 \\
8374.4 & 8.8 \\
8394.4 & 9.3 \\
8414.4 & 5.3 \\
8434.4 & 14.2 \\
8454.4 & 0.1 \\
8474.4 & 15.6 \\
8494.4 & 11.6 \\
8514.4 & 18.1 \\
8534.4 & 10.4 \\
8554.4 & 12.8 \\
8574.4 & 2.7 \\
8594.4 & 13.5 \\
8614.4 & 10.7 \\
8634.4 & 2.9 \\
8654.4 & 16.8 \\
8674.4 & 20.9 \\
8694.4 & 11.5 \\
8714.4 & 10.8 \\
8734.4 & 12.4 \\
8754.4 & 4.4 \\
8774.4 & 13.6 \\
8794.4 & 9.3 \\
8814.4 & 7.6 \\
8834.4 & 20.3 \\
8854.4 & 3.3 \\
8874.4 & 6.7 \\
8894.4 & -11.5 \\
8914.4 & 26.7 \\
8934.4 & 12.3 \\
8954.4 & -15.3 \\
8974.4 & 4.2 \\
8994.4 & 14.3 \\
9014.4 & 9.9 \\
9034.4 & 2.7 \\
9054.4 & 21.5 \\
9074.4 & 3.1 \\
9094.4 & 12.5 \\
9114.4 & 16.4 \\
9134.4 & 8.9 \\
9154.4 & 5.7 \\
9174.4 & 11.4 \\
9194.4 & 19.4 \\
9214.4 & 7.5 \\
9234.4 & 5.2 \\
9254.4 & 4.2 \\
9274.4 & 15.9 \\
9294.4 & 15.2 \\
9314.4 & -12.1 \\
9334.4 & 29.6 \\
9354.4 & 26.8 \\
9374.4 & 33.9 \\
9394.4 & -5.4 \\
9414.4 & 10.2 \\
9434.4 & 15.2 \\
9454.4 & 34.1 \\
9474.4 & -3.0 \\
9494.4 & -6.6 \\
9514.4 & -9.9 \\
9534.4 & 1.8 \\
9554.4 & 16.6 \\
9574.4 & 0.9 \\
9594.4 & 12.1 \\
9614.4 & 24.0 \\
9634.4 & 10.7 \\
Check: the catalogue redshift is 1.611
